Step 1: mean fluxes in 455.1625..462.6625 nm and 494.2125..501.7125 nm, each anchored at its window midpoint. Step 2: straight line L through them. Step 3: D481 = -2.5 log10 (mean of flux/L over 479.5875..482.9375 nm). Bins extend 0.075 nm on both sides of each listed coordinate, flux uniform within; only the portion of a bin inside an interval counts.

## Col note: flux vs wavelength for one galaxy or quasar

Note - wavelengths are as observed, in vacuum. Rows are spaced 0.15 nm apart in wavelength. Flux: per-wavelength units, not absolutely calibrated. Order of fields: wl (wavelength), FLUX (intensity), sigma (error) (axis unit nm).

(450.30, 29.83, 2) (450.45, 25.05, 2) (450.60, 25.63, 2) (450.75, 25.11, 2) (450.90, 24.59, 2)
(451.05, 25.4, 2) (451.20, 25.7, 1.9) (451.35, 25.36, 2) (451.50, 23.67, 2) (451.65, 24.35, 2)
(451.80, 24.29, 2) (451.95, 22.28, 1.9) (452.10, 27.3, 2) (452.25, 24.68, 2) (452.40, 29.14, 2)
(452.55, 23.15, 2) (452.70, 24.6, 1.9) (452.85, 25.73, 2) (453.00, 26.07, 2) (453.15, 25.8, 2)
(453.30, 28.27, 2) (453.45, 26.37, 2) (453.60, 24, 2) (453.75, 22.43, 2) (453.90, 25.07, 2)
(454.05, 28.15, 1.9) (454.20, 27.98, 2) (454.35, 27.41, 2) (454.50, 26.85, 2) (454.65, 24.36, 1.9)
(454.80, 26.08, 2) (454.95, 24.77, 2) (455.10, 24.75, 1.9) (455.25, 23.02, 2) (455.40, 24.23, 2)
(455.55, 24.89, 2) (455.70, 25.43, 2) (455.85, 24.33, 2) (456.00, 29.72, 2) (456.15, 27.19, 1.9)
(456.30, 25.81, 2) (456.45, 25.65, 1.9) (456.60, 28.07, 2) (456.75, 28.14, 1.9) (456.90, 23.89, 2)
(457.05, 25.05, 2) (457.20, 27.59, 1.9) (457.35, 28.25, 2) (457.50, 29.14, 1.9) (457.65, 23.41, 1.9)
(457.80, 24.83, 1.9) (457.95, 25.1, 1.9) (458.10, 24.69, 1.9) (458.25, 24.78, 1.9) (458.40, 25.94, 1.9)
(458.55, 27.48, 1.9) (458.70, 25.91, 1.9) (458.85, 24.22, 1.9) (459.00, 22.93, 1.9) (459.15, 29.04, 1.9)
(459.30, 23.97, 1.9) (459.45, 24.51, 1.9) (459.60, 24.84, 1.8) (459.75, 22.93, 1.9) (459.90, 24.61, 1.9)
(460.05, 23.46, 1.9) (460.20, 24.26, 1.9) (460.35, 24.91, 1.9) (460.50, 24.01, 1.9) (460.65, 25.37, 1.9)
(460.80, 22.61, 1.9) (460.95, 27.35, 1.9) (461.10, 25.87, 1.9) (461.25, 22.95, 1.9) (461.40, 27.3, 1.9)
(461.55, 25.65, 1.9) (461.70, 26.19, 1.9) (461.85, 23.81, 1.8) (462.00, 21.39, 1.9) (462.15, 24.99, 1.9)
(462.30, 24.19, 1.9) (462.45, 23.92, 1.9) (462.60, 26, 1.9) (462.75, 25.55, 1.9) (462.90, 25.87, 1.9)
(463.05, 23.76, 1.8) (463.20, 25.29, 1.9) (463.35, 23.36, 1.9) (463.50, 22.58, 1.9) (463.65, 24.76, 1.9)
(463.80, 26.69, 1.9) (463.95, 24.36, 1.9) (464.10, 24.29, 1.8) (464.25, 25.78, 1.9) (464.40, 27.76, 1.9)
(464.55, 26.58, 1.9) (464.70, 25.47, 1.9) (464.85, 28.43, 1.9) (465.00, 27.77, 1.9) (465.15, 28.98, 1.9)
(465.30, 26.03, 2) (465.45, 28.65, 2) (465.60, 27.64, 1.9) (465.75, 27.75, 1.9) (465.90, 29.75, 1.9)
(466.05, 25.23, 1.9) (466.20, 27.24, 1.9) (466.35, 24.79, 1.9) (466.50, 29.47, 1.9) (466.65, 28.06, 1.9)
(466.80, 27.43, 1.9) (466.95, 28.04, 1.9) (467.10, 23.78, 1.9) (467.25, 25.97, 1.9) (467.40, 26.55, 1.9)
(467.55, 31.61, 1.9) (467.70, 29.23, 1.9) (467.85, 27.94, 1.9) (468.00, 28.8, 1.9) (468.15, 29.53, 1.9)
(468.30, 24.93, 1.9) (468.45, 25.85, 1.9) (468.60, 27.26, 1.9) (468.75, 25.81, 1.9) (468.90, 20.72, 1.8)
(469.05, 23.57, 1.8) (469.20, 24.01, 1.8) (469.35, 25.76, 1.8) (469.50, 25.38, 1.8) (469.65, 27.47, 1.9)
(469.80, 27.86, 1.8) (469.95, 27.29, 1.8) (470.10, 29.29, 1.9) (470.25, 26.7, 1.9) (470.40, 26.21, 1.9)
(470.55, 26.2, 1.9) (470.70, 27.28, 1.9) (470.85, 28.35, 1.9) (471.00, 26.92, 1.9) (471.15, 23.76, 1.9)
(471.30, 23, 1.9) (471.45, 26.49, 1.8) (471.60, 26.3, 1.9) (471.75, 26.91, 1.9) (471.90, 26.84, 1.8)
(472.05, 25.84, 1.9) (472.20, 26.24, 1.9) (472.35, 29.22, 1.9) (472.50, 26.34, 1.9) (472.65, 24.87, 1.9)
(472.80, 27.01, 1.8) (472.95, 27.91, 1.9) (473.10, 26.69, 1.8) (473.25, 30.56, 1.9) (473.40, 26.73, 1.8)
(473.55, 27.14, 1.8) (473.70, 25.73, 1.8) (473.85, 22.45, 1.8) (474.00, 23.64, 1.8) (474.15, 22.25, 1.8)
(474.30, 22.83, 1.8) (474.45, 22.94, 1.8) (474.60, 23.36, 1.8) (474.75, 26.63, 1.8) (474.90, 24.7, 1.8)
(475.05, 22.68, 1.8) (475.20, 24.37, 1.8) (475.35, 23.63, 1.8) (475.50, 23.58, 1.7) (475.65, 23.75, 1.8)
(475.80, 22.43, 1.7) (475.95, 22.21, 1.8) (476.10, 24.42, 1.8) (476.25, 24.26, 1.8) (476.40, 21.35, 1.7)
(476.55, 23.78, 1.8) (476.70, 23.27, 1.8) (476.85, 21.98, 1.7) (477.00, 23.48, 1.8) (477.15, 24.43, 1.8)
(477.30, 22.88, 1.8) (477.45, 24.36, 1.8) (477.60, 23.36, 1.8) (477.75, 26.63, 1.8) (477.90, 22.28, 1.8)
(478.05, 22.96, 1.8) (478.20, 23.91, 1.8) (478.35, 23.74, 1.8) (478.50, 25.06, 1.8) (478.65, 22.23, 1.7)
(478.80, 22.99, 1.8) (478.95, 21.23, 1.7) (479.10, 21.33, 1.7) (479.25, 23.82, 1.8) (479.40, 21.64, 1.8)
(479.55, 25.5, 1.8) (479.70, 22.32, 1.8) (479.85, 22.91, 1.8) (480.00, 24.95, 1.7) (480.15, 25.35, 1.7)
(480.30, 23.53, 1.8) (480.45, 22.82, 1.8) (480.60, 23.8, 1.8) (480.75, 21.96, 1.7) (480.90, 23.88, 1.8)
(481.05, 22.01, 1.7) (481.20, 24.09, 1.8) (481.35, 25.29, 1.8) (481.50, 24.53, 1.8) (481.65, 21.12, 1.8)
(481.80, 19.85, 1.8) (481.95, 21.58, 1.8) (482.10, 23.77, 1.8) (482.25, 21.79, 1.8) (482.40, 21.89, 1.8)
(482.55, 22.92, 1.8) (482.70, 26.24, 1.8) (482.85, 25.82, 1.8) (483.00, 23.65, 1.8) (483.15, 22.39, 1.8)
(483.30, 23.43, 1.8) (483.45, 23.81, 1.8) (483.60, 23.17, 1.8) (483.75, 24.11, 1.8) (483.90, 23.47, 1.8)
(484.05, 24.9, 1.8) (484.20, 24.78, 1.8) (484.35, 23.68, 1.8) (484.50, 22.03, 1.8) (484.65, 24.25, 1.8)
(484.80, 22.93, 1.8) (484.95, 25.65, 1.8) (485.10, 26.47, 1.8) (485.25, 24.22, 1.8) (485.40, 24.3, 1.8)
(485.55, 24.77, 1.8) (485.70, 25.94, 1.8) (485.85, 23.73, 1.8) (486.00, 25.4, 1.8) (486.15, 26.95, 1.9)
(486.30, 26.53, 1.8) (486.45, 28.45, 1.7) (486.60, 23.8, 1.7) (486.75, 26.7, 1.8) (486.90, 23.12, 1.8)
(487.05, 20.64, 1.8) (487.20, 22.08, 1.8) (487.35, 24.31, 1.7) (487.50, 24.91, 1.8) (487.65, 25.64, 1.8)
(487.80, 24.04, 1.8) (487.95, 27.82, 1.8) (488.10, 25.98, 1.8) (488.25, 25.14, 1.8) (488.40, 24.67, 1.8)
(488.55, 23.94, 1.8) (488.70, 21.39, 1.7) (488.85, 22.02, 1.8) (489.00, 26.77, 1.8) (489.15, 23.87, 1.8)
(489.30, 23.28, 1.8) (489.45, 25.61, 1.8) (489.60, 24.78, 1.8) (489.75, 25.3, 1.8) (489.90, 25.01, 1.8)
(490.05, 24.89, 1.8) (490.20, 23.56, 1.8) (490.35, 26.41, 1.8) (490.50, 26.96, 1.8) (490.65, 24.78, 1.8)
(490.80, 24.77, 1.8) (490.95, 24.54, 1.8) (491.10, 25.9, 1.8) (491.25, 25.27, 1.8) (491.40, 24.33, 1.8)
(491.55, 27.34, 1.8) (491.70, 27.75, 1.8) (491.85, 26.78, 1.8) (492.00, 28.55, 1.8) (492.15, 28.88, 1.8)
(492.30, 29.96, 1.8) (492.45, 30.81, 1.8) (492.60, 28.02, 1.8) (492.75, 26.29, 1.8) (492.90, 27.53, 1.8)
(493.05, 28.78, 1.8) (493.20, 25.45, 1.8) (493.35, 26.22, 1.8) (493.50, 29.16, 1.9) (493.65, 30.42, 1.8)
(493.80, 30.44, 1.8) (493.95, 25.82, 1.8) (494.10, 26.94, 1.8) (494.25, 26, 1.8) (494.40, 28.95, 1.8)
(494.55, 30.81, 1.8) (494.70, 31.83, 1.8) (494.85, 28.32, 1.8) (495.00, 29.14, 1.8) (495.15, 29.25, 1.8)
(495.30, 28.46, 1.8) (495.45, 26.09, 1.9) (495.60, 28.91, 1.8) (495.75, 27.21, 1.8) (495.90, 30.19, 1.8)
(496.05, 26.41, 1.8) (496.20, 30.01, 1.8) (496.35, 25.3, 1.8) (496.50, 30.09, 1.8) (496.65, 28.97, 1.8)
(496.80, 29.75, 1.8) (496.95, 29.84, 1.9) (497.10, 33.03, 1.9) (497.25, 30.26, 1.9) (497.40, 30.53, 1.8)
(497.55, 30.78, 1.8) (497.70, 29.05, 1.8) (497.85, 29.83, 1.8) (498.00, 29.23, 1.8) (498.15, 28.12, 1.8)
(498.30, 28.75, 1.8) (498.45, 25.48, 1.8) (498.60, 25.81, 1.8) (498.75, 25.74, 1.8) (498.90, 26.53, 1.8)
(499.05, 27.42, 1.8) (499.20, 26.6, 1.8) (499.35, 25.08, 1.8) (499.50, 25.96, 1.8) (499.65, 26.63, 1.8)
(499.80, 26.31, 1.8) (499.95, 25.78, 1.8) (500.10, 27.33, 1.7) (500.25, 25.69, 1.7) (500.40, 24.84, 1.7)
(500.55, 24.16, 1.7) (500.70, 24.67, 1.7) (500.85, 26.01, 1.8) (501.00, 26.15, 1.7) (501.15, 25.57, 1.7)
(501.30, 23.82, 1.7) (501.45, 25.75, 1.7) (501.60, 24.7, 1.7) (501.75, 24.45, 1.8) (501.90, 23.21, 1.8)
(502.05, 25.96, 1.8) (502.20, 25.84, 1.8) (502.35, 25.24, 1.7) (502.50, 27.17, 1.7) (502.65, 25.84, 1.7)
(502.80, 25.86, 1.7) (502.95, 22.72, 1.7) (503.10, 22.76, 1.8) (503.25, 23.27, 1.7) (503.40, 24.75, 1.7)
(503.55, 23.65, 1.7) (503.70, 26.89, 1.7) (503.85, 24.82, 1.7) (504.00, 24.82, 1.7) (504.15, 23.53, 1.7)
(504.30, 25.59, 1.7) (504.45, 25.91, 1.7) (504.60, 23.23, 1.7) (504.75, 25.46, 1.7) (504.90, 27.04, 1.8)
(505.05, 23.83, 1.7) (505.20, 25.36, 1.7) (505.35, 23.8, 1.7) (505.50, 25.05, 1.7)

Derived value 0.14 mag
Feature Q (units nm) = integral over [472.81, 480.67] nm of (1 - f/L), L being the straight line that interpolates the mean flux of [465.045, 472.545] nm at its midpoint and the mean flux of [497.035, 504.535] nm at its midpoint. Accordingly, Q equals 0.803 nm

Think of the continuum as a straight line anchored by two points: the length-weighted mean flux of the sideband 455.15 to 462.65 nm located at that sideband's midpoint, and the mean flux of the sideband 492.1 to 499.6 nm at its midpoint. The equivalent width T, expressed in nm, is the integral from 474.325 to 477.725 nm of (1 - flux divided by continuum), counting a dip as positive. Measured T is 0.40 nm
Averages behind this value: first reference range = 25.3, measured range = 23.6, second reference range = 28.4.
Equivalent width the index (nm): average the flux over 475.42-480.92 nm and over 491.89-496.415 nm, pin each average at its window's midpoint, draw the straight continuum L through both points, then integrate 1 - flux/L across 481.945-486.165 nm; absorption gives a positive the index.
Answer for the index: 0.19 nm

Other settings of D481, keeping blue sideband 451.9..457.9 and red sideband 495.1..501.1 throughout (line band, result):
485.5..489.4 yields 0.10 mag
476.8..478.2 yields 0.14 mag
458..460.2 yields 0.05 mag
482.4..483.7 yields 0.14 mag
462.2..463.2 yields 0.05 mag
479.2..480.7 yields 0.14 mag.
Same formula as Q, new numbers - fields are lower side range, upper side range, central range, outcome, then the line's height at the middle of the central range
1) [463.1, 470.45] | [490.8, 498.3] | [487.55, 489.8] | 0.27 nm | 28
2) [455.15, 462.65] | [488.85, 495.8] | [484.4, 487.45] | 0.24 nm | 26.7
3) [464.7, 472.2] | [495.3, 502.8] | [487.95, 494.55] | 0.16 nm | 27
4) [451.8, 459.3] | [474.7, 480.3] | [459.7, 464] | 0.08 nm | 25.1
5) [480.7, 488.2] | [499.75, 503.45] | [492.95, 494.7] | -0.25 nm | 24.7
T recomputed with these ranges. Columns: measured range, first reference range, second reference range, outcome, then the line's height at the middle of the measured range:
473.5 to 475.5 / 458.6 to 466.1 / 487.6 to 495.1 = 0.15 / 25.9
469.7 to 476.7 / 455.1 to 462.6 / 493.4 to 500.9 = 0.23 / 26.3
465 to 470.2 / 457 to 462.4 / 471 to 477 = -0.43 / 24.9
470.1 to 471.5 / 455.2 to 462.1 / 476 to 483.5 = -0.12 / 24.2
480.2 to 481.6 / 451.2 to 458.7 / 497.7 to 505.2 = 0.12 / 25.7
